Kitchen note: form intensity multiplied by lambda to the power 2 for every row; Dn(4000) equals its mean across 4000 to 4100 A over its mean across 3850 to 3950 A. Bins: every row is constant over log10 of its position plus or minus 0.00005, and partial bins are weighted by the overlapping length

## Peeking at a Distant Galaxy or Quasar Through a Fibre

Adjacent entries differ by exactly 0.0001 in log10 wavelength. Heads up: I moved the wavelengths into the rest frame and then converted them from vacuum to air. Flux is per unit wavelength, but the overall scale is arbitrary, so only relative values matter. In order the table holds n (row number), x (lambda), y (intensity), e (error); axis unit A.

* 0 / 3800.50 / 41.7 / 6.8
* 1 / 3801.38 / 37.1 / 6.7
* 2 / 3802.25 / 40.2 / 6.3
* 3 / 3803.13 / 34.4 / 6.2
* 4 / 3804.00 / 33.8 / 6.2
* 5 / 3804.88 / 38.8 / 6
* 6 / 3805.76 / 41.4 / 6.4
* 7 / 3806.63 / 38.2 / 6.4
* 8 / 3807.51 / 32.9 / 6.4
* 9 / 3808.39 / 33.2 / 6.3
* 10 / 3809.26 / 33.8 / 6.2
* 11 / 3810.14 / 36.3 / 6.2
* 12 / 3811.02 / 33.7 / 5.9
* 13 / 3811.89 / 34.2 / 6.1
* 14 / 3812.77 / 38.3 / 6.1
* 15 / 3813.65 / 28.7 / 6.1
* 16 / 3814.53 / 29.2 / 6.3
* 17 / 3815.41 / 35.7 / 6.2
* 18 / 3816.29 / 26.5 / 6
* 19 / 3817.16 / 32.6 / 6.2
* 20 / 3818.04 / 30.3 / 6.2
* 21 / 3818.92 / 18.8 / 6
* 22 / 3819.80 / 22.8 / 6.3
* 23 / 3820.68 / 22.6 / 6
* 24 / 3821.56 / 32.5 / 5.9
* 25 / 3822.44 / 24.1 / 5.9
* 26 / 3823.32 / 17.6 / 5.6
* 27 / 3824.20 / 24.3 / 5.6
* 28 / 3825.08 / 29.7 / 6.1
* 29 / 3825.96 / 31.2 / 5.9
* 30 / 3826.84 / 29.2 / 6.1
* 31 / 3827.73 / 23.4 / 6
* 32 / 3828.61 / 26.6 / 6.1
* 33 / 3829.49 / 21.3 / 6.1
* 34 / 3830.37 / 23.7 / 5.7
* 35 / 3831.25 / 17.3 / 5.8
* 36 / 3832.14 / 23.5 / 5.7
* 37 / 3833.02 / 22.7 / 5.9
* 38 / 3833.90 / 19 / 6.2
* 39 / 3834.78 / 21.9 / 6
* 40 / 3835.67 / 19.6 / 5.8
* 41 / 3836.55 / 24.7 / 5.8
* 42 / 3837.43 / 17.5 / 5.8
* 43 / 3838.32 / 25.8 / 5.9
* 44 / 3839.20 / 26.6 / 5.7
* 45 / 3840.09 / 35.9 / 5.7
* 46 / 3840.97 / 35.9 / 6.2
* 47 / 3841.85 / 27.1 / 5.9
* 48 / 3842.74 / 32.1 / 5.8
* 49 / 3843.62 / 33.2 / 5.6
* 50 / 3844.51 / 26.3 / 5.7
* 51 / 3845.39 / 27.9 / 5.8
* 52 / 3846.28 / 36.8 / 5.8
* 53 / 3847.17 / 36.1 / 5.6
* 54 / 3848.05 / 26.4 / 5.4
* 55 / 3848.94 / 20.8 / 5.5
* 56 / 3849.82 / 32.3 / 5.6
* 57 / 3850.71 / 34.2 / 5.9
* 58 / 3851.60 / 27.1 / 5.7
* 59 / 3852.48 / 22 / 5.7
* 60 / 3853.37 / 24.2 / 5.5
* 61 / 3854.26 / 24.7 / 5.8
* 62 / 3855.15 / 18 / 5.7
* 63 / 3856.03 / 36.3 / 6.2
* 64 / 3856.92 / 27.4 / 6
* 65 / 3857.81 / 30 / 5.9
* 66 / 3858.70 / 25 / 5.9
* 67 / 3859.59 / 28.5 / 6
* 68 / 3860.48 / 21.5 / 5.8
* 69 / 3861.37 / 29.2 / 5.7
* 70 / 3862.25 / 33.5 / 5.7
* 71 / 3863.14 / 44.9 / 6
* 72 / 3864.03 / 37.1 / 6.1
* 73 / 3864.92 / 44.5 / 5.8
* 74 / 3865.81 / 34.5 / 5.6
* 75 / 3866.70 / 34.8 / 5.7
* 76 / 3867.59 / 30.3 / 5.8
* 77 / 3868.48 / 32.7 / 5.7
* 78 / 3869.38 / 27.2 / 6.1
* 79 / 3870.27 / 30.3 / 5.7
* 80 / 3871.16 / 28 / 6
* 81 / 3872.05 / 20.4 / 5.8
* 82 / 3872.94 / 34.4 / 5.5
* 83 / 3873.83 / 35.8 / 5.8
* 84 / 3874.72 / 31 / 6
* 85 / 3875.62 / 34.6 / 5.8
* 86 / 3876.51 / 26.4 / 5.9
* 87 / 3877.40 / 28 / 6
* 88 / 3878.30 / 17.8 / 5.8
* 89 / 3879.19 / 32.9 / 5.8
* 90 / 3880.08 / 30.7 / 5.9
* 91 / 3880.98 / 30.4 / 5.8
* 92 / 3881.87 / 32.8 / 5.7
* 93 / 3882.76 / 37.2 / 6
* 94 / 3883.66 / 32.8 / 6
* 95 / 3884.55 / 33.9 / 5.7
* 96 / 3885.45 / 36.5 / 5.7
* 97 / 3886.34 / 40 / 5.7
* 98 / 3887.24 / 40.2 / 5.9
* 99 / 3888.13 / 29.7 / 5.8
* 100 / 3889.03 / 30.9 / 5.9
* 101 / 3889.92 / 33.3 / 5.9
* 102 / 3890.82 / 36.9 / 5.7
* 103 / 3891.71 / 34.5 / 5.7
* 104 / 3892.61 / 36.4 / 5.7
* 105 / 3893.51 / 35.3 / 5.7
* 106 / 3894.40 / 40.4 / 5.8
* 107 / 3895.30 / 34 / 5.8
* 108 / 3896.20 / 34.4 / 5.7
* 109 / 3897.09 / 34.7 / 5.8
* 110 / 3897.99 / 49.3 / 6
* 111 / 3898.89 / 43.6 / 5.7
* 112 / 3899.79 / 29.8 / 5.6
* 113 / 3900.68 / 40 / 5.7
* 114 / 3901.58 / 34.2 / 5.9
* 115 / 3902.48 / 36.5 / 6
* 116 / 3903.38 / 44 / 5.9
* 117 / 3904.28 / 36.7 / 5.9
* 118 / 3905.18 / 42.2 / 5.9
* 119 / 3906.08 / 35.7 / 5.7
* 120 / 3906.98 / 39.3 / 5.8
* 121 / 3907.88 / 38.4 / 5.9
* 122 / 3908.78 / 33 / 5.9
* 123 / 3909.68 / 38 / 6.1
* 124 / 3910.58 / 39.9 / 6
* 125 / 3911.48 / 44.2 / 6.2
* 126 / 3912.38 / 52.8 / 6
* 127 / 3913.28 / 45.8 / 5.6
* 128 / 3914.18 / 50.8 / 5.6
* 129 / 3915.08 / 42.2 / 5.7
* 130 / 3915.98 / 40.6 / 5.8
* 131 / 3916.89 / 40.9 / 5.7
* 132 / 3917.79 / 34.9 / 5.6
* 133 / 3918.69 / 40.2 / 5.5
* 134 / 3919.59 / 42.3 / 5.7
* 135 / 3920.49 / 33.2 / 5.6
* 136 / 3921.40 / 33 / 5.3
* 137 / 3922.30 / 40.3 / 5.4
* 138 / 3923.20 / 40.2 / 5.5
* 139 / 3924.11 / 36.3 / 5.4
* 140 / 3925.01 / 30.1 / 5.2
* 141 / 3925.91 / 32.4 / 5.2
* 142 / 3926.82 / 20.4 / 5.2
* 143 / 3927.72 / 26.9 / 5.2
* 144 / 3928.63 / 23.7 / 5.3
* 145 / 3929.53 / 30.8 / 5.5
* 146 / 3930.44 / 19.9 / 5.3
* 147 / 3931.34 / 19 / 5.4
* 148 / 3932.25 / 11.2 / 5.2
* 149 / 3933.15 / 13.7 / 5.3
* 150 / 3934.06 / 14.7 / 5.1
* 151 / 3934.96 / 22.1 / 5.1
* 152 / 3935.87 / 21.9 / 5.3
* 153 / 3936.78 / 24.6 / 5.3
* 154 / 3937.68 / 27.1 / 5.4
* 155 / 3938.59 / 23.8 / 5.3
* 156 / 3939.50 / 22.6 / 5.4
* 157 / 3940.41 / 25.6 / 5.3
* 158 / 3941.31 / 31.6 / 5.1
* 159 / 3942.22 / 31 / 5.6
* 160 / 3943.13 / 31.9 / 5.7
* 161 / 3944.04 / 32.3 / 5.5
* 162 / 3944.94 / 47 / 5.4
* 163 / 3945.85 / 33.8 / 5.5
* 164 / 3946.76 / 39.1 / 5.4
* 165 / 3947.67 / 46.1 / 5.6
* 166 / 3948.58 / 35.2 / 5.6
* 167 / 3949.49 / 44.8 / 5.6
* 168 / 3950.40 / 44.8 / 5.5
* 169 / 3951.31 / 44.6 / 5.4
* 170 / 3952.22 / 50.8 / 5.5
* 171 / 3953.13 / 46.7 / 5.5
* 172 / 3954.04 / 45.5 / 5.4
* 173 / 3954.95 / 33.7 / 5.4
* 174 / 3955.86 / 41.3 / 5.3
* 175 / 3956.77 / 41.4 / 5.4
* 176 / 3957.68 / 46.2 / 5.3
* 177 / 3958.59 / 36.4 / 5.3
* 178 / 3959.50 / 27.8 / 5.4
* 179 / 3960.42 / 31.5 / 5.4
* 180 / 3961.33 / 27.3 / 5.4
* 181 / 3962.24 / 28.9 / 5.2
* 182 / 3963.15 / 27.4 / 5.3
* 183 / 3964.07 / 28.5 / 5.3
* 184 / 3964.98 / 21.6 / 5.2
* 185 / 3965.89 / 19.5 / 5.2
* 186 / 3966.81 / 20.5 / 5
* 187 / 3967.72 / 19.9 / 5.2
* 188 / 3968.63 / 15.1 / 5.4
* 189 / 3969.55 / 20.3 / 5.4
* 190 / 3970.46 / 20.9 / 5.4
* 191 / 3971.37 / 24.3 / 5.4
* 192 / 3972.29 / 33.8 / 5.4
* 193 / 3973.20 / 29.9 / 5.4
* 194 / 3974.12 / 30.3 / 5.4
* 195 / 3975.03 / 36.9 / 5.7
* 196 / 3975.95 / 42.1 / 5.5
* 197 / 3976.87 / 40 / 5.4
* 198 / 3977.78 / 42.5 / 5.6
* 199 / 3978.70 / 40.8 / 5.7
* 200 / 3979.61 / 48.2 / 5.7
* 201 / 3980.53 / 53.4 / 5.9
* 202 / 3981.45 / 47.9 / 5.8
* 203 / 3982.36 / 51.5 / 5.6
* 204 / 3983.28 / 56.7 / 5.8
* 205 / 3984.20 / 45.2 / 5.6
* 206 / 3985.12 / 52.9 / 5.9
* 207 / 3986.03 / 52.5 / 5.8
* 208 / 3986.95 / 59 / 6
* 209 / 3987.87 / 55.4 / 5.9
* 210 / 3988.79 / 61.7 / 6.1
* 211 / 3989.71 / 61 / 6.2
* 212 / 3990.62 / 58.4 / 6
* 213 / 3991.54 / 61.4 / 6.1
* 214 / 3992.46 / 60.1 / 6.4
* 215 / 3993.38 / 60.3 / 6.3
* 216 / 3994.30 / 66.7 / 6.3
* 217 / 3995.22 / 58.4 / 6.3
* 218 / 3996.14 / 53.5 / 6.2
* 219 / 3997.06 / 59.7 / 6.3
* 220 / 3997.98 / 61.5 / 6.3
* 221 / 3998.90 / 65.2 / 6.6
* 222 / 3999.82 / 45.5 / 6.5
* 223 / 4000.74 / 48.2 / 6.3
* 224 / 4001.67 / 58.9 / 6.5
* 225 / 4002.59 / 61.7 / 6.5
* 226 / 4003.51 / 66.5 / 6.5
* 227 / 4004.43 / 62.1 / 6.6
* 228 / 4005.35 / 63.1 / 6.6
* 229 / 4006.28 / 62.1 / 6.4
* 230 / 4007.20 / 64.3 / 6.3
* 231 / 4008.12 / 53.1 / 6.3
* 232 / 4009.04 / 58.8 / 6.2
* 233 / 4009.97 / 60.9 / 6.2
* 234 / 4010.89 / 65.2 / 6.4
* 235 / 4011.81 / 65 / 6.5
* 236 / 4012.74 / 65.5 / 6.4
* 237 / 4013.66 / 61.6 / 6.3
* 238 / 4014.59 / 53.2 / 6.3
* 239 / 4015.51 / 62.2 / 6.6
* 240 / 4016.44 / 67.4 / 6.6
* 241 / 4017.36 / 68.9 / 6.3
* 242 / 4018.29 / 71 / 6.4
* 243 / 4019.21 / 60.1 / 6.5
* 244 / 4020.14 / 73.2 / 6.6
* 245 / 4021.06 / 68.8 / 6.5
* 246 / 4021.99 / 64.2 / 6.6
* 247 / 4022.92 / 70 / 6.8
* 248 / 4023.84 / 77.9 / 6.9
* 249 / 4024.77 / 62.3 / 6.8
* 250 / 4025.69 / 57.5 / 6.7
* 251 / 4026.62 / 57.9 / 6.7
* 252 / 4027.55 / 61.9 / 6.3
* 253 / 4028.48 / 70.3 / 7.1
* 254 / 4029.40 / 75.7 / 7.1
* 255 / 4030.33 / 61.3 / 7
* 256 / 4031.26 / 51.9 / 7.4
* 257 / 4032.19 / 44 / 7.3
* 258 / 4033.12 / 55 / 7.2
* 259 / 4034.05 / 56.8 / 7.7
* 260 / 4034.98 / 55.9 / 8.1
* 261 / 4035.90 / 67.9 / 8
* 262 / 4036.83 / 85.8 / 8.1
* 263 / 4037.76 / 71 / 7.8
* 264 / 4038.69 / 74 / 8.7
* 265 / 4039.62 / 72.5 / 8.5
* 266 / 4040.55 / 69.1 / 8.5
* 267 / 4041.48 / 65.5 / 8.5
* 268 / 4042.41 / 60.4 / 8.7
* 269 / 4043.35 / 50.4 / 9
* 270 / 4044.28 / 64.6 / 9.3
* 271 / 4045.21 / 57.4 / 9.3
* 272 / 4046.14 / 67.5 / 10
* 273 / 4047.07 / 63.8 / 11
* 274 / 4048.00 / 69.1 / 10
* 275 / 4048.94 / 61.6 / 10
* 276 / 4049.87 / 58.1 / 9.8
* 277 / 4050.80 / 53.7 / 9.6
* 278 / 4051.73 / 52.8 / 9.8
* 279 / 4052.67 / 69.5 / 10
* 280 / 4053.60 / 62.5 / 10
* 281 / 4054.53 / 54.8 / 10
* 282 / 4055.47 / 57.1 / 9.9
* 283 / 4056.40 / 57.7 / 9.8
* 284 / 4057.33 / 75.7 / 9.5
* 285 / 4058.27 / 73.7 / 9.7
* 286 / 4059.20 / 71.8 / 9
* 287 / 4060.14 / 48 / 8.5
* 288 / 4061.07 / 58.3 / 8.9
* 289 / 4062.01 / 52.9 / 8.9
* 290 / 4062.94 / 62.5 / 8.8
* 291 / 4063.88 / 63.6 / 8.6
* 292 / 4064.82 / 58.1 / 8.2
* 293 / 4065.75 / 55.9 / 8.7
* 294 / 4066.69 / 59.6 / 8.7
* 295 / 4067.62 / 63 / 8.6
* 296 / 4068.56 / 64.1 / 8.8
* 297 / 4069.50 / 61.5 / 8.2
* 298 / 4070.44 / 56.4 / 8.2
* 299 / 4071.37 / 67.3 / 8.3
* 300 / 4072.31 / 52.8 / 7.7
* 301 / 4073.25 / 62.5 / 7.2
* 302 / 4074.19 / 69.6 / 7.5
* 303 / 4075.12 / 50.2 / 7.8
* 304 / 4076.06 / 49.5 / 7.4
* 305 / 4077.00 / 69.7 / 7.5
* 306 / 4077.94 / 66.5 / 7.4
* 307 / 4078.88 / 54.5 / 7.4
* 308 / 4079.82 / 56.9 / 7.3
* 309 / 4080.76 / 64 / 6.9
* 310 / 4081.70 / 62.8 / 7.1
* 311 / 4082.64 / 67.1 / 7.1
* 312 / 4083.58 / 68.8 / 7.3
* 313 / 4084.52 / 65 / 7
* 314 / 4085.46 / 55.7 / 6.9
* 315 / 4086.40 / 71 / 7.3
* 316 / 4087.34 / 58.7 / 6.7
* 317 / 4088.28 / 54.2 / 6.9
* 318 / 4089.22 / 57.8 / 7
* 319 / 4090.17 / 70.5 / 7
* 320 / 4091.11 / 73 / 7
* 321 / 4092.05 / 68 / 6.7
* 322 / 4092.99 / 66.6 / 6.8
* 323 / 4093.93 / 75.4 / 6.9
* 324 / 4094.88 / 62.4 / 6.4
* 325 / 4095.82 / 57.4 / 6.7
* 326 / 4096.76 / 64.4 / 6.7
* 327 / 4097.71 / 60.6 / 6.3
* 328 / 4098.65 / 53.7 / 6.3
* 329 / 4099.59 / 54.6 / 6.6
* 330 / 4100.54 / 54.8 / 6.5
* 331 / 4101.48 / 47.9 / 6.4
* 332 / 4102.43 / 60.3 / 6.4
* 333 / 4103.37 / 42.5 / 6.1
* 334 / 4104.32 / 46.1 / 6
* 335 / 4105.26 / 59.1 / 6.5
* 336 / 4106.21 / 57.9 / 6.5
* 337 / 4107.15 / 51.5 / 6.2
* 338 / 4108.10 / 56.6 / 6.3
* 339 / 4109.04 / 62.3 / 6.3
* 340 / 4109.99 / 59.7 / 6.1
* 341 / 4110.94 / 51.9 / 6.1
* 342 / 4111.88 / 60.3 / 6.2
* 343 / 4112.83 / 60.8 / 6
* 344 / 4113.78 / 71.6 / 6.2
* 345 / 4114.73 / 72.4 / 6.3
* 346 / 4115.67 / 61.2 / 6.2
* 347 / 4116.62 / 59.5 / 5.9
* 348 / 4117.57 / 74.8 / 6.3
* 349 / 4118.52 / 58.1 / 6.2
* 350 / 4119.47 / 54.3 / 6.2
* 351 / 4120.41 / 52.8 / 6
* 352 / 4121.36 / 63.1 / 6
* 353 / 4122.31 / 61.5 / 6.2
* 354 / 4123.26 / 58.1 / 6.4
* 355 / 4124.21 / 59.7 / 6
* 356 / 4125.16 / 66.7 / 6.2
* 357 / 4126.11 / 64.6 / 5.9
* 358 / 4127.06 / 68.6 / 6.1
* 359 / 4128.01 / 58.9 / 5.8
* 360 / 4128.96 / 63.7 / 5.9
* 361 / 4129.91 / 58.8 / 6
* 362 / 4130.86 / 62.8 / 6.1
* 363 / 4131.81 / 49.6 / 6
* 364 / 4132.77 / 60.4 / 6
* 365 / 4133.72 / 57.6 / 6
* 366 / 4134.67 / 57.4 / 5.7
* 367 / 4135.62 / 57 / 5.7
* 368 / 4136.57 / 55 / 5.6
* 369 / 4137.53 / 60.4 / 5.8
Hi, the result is 2.04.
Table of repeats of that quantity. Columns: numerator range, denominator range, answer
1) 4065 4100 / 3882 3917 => 1.77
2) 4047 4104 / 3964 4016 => 1.28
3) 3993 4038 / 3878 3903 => 1.89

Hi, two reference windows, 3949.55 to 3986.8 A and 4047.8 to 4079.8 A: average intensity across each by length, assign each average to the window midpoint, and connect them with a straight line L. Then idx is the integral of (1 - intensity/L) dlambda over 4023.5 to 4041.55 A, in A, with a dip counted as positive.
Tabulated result -4.0 A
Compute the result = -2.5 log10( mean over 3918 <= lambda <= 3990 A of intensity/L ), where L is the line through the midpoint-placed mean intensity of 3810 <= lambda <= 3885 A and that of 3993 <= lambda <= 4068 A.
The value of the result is 0.36 mag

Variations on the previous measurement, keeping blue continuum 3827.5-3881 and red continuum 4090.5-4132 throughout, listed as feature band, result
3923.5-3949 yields 0.36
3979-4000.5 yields -0.23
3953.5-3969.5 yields 0.35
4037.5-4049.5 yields -0.24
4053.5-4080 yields -0.11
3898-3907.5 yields -0.13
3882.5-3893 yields -0.08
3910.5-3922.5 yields -0.15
